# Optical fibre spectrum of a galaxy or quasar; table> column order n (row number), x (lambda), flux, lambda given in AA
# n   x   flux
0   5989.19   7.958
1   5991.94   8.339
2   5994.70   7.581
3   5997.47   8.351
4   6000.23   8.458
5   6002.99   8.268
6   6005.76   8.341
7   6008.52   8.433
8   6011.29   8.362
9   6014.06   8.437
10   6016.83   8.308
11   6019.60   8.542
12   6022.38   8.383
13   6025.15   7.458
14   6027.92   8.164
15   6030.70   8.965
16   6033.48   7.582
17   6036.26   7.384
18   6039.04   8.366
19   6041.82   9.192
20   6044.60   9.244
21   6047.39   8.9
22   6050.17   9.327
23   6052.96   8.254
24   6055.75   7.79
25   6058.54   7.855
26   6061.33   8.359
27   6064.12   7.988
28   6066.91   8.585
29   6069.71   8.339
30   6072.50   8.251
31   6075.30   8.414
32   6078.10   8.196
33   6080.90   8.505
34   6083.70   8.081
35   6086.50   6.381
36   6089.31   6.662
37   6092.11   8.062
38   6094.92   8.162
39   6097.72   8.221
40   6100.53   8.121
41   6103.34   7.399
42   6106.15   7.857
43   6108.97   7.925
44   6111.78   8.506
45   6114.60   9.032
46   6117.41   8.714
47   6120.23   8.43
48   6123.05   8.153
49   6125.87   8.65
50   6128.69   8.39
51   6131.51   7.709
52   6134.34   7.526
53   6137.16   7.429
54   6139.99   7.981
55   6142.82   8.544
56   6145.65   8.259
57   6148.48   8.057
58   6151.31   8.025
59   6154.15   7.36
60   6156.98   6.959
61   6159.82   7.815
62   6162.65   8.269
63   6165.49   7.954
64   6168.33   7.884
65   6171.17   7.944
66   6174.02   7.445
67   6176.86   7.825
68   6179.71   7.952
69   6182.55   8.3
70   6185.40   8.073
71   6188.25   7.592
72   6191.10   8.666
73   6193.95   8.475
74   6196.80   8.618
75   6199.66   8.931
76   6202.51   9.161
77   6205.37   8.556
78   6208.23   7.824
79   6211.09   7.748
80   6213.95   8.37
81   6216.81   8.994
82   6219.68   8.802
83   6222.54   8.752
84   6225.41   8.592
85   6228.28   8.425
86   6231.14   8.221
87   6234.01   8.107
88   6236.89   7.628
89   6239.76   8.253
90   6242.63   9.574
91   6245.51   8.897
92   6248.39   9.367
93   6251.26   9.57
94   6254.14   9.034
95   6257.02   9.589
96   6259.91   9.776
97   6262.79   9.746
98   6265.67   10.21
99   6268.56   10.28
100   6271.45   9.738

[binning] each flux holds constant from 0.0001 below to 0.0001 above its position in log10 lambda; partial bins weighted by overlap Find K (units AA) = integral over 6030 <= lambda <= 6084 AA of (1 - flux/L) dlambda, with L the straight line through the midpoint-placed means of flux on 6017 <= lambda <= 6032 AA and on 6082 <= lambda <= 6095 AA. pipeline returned -3.63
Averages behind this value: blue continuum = 8.3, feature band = 8.38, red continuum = 7.42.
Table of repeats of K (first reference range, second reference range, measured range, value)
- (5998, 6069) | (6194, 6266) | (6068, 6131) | 3.0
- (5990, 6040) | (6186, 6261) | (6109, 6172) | 3.0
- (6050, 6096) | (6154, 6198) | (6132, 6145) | 0.2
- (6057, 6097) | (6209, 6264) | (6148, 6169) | 1.6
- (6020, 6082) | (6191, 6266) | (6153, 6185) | 3.1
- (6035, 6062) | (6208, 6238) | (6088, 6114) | 1.6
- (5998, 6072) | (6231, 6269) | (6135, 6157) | 2.3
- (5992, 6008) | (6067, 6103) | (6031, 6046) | -0.5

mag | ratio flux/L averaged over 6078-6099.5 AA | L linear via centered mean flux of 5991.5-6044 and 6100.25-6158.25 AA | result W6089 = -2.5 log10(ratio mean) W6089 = 0.05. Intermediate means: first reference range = 8.27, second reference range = 8.05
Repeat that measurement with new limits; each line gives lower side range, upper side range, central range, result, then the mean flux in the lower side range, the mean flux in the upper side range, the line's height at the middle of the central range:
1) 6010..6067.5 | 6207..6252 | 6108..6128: -0.008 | 8.35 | 8.56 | 8.44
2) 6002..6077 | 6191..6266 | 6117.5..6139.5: 0.063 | 8.35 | 8.79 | 8.56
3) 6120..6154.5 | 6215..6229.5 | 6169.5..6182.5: 0.067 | 8.05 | 8.7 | 8.35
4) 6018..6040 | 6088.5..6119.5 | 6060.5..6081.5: -0.030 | 8.1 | 8.1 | 8.1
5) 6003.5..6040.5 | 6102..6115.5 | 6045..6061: -0.038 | 8.21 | 8.11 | 8.18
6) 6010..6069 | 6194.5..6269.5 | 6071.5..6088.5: 0.073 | 8.35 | 8.87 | 8.46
